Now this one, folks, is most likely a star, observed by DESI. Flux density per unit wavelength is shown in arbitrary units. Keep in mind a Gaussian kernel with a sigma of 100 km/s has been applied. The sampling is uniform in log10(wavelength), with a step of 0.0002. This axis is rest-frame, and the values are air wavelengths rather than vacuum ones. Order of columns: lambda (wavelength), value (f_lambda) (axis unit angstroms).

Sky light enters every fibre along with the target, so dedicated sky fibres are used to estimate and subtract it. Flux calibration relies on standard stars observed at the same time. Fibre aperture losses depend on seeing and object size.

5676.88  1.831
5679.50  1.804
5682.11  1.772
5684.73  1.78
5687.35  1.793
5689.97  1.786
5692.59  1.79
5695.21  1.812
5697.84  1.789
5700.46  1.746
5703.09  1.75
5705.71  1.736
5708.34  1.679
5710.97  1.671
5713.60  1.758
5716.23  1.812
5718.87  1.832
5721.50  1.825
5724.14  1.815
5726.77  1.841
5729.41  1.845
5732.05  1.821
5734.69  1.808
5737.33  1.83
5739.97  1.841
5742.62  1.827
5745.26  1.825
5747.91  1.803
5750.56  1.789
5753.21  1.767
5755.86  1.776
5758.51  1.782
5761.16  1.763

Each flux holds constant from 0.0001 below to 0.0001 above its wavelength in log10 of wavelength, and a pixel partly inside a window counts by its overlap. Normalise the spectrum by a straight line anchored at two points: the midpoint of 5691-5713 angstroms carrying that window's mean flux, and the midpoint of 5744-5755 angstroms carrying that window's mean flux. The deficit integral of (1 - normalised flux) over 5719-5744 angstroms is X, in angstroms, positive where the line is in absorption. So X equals -0.7 angstroms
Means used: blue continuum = 1.75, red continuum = 1.79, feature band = 1.83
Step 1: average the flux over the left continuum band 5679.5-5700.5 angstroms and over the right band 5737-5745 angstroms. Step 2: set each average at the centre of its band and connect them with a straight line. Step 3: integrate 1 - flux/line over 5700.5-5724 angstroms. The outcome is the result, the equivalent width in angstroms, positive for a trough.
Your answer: 0.6 angstroms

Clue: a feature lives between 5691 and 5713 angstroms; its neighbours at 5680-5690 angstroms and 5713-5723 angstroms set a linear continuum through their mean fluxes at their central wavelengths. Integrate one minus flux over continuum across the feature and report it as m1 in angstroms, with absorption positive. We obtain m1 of 0.6 angstroms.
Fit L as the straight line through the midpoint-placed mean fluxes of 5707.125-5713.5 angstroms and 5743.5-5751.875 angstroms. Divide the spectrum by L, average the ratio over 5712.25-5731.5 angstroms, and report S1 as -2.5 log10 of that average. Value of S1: -0.06 mag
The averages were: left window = 1.69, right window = 1.81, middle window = 1.82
